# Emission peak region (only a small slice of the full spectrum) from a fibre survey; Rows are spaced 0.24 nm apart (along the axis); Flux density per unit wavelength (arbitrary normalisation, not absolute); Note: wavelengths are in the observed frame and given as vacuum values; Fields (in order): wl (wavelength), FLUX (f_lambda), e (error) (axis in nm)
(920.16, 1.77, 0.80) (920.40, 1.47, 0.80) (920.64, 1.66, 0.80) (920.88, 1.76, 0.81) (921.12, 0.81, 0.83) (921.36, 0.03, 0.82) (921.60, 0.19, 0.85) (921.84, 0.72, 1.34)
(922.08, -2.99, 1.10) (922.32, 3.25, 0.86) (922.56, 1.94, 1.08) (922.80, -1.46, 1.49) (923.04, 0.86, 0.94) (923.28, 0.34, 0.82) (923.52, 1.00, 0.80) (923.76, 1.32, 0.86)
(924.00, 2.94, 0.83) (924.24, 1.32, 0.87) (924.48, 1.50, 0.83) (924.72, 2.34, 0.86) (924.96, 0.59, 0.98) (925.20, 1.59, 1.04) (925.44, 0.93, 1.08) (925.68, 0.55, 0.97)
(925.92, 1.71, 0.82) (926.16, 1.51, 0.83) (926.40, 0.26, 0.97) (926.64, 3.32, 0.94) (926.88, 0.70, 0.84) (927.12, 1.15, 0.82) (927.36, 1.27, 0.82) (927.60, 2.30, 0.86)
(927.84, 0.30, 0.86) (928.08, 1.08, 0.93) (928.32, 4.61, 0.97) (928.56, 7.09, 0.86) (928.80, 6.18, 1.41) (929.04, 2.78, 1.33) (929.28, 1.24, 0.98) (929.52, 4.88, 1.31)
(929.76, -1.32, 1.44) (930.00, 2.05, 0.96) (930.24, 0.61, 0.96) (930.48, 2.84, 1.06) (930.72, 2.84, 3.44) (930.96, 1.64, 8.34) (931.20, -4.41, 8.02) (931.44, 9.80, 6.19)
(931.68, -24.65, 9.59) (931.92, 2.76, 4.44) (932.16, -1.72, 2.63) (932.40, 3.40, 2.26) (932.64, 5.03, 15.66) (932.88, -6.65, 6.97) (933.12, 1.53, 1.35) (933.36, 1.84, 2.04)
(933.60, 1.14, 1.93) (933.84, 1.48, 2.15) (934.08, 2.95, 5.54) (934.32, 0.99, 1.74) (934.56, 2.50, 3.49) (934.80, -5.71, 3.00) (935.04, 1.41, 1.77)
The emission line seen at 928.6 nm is Hgamma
